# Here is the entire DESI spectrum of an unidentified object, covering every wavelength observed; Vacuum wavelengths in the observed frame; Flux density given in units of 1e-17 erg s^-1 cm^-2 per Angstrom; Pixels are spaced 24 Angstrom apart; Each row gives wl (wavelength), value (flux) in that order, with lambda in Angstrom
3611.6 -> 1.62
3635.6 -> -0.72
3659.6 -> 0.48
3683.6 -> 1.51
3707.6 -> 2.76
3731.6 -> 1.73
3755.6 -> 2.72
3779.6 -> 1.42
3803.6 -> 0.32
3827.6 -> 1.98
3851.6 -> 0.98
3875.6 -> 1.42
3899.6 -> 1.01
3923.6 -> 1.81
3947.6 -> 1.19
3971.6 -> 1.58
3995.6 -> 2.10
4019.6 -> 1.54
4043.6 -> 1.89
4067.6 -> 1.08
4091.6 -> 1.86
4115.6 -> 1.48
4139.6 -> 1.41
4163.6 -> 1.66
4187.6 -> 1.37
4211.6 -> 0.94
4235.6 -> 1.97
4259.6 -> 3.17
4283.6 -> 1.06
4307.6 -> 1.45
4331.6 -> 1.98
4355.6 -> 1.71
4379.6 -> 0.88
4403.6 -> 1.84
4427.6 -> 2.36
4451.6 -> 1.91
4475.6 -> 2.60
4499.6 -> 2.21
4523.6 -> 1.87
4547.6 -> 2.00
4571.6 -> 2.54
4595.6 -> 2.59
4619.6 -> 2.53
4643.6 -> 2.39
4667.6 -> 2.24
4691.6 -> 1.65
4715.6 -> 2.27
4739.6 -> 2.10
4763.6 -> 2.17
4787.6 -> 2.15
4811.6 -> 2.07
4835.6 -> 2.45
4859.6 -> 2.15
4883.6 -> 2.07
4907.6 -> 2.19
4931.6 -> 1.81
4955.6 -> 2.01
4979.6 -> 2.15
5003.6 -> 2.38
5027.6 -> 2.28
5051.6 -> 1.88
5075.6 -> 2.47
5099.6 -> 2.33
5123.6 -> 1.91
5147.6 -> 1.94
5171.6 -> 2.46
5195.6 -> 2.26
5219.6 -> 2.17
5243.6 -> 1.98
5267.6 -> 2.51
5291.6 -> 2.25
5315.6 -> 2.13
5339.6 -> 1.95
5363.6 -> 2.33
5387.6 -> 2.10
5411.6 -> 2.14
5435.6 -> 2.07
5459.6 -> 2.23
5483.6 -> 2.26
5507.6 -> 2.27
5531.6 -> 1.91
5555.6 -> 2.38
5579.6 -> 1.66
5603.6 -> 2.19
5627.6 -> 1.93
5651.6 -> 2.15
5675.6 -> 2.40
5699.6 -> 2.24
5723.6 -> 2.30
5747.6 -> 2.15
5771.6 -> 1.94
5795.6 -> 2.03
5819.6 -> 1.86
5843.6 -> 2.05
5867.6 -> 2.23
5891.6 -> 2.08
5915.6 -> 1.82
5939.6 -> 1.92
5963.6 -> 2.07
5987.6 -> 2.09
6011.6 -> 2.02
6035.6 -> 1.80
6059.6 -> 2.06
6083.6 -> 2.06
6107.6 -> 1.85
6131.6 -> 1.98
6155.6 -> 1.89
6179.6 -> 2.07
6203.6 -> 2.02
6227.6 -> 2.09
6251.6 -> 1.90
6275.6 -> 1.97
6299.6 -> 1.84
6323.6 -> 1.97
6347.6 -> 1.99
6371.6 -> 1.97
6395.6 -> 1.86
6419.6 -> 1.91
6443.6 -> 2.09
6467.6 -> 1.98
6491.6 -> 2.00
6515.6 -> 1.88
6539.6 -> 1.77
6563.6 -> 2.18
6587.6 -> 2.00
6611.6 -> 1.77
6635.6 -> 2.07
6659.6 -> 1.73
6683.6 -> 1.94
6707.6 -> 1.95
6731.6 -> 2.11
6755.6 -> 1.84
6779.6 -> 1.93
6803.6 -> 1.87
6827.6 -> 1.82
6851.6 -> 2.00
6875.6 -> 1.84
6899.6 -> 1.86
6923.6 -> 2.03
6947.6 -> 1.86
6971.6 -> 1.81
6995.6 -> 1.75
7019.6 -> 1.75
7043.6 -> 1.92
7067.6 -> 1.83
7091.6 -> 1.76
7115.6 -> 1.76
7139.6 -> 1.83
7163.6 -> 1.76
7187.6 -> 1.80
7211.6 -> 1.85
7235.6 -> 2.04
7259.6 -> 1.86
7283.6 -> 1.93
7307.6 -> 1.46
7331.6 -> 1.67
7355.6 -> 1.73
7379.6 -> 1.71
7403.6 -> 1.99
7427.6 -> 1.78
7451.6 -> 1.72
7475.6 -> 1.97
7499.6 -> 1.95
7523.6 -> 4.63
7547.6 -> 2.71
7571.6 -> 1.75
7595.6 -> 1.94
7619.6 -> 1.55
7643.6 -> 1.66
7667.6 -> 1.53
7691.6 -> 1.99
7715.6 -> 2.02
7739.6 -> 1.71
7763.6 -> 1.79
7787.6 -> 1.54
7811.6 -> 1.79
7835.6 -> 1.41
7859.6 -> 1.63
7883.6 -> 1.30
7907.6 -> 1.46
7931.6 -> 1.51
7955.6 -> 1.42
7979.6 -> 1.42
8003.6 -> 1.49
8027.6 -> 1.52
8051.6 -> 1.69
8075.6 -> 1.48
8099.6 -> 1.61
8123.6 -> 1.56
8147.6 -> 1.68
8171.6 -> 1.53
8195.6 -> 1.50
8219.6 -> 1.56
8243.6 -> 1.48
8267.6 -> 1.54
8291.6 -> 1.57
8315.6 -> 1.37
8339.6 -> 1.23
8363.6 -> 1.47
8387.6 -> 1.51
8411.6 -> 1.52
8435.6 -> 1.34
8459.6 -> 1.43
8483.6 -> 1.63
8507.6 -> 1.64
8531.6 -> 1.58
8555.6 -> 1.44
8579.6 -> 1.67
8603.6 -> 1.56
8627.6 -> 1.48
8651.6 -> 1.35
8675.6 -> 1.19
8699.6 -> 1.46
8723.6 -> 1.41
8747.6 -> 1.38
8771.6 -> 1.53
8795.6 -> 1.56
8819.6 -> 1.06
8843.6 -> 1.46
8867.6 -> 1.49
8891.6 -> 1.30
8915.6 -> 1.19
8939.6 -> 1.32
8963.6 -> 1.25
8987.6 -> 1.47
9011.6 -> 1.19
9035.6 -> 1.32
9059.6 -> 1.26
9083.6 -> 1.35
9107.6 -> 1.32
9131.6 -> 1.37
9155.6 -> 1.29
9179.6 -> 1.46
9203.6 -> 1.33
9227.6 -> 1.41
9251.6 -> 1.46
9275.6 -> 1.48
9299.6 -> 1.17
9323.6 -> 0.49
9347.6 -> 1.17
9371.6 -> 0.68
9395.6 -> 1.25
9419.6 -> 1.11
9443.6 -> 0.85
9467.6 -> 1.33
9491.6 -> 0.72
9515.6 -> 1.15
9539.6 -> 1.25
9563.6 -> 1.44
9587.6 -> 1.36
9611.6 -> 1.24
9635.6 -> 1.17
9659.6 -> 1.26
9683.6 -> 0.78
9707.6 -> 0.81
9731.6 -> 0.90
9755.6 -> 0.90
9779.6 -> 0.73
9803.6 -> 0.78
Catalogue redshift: 0.145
